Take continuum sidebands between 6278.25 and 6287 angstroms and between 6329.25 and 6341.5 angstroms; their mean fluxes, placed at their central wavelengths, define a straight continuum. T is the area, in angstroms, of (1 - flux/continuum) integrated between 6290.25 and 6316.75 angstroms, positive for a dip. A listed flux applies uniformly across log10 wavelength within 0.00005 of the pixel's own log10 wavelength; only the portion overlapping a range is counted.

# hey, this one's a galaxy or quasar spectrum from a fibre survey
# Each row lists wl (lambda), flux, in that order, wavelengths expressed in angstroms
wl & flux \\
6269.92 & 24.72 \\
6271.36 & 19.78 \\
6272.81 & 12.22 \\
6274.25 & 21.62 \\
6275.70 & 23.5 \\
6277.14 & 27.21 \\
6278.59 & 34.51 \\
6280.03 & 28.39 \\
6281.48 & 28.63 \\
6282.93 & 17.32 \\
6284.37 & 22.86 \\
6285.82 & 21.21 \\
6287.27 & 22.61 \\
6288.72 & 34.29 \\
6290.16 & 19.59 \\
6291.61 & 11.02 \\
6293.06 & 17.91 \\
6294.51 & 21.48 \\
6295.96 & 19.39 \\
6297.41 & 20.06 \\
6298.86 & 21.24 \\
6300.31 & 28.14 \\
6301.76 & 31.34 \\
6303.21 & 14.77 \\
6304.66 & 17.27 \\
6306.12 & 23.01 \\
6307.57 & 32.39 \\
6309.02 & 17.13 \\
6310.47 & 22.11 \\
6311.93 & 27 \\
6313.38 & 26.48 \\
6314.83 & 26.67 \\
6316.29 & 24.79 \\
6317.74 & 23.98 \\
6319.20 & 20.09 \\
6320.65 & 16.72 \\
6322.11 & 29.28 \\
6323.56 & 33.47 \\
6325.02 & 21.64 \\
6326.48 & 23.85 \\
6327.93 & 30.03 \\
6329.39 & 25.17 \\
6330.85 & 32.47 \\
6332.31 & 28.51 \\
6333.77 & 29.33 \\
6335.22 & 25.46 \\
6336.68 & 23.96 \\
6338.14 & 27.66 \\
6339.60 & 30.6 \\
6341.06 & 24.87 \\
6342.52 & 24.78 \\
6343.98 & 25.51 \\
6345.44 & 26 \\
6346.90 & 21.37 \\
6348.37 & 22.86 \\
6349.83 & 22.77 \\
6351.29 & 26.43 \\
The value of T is 3.9 angstroms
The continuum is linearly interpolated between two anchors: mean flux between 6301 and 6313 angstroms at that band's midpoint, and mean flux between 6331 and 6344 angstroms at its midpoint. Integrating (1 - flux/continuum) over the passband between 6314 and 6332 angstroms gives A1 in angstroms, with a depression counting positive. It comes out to -0.3 angstroms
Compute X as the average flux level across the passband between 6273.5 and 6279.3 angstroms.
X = 26.6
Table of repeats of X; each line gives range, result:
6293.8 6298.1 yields 20.3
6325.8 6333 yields 28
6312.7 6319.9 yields 24.4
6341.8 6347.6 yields 24.4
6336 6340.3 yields 27.4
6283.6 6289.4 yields 25.1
